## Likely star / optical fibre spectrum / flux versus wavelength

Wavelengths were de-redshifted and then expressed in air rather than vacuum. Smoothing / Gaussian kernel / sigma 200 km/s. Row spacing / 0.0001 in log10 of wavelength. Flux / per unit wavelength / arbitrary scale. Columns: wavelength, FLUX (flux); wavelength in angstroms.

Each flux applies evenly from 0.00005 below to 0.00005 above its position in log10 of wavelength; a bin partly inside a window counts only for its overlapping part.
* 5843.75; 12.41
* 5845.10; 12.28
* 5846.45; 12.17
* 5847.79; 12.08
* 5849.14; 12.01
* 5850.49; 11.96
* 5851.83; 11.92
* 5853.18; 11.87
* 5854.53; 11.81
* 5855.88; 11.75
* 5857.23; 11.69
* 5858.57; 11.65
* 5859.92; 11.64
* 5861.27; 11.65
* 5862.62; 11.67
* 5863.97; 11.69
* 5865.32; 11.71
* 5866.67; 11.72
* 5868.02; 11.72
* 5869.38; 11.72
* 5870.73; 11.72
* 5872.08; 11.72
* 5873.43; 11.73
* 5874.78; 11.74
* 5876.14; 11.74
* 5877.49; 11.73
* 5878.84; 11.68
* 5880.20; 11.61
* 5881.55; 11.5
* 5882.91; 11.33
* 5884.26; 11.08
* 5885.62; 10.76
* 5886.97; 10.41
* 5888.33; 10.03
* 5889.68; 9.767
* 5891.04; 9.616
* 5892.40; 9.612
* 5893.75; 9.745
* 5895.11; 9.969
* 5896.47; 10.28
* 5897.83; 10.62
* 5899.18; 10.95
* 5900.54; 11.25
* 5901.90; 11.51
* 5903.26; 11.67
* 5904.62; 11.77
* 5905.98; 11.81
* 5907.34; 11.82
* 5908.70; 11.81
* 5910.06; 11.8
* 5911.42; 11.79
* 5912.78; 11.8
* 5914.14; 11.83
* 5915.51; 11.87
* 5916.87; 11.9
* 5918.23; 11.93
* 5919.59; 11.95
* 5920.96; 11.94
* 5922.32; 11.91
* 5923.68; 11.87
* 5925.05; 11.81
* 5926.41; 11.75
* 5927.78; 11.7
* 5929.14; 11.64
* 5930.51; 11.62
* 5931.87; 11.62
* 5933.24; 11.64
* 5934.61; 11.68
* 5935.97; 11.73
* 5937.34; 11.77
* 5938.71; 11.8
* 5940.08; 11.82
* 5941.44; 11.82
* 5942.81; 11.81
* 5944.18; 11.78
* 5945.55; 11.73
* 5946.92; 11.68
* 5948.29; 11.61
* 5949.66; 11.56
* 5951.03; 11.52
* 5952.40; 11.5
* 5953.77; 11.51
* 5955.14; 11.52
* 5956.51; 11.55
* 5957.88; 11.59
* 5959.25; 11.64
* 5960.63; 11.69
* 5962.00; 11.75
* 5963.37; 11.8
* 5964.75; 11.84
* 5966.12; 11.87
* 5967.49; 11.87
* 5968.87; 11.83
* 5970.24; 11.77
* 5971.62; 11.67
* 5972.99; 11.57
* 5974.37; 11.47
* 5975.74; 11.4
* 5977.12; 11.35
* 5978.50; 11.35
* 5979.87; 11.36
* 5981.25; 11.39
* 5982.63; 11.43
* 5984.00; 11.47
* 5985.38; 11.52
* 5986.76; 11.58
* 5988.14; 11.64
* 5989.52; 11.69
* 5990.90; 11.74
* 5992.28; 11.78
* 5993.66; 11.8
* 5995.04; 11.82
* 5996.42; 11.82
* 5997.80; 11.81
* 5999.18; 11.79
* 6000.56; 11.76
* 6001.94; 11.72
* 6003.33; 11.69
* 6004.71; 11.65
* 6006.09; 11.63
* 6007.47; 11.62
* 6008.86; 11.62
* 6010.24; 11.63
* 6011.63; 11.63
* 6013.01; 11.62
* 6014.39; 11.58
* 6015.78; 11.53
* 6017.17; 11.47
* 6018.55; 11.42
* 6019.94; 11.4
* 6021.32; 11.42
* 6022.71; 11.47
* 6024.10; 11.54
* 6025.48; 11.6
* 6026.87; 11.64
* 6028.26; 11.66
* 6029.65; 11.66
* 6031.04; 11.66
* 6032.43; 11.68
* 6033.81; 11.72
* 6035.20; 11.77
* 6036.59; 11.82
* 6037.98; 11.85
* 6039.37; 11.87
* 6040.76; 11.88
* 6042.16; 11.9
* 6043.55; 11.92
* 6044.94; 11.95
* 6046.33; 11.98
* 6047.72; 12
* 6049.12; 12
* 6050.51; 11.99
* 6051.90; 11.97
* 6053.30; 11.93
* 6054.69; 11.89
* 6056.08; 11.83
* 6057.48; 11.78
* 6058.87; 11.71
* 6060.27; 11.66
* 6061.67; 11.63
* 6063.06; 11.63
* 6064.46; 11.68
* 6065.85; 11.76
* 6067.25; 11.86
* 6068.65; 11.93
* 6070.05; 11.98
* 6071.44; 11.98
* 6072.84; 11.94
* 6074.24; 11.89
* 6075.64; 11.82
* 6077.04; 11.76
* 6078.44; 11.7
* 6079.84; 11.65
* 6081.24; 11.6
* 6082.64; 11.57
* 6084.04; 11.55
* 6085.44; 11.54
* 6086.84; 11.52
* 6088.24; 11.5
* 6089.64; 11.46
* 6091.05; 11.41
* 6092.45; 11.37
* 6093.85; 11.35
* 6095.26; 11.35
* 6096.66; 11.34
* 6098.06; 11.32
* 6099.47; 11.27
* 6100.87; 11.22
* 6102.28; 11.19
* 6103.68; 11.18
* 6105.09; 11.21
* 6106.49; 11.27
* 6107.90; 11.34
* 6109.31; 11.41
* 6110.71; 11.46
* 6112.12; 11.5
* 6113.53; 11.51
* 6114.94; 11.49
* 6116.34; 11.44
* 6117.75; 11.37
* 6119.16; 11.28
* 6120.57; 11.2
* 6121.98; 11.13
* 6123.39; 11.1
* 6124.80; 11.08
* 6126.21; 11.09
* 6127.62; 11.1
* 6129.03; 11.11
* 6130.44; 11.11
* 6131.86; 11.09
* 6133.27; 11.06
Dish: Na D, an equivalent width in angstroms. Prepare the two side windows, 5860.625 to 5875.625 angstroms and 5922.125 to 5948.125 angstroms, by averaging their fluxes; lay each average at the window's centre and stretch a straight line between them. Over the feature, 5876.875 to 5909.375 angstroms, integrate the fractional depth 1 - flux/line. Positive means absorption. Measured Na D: 2.19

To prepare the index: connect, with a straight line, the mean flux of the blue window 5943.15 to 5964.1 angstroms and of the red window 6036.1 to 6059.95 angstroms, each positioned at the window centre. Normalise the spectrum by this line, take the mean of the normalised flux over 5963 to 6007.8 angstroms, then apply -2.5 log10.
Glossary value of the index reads 0.01 mag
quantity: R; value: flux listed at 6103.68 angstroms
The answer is 11.18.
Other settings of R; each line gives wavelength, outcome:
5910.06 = 11.8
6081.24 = 11.6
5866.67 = 11.72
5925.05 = 11.81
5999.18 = 11.79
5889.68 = 9.767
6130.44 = 11.11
